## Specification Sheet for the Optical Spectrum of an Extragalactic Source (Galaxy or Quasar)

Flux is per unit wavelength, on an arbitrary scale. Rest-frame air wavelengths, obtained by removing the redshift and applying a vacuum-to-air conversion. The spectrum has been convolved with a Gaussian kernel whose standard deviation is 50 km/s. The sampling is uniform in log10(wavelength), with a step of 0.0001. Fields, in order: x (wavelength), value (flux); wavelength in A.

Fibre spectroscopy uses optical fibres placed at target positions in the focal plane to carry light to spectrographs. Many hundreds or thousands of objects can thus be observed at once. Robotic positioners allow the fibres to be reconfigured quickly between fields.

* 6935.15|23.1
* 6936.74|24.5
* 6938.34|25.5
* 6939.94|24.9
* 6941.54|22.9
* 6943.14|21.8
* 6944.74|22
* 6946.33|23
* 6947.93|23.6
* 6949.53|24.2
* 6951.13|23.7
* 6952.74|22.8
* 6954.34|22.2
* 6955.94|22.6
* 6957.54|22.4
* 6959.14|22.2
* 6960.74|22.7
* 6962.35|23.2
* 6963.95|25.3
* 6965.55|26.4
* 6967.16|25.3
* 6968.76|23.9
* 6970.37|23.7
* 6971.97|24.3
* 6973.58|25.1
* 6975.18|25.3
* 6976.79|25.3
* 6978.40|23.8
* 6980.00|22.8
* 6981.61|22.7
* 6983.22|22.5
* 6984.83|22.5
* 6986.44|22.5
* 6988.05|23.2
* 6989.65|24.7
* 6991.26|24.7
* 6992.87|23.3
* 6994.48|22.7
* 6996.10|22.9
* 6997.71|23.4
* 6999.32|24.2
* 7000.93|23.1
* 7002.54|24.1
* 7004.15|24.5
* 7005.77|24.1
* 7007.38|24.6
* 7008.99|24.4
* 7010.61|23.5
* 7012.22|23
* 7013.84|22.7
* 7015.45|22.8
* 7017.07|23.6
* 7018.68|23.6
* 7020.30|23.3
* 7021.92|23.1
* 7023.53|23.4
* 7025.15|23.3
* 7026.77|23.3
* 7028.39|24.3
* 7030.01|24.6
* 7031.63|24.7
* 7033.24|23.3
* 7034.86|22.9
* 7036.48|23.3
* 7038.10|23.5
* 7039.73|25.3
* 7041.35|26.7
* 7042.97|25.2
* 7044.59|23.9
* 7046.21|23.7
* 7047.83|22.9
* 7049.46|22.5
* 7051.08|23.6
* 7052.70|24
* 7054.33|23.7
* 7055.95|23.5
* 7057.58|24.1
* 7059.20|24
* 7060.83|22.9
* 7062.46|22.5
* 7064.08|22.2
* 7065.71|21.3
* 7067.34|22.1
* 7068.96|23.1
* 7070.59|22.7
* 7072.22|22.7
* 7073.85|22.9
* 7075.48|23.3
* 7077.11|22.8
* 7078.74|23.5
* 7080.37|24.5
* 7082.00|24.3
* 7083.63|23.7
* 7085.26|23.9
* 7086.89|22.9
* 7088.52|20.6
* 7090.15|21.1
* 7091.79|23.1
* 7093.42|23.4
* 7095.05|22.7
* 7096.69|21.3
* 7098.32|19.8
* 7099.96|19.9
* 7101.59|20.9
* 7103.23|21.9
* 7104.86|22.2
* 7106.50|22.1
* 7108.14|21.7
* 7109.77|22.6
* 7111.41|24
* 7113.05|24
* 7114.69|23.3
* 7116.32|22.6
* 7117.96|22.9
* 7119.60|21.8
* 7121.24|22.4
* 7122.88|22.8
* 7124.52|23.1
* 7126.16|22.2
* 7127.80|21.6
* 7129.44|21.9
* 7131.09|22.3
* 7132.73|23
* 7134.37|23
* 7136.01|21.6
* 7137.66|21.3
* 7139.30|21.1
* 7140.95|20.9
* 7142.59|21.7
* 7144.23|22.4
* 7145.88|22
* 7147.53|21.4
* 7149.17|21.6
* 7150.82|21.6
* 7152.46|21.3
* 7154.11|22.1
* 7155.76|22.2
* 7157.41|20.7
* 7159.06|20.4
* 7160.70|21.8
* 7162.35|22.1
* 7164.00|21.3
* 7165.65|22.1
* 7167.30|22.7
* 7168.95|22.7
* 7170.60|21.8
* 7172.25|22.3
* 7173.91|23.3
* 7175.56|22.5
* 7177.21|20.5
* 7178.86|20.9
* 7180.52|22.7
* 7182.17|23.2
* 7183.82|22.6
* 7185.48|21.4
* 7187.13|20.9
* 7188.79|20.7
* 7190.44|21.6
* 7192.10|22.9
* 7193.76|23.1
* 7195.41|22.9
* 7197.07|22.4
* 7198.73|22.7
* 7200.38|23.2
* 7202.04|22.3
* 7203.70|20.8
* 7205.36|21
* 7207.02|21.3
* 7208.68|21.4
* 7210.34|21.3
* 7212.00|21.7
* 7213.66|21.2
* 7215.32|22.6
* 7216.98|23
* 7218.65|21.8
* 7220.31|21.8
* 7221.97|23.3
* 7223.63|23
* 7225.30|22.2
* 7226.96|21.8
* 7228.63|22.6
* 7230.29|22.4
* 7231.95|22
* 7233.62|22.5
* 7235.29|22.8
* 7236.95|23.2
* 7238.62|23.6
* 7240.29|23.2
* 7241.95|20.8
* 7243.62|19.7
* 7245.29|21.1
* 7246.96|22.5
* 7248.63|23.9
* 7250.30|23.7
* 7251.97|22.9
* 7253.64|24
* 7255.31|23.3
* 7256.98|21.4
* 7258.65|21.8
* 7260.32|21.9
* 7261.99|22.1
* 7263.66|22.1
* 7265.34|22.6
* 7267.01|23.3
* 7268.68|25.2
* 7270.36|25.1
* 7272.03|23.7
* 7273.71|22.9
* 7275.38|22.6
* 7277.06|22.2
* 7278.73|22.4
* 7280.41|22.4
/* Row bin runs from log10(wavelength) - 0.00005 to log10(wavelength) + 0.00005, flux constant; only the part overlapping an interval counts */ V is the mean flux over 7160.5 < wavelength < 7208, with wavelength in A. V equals 22.1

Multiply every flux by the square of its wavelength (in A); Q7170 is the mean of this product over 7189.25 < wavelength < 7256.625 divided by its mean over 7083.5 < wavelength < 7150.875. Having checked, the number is 1.04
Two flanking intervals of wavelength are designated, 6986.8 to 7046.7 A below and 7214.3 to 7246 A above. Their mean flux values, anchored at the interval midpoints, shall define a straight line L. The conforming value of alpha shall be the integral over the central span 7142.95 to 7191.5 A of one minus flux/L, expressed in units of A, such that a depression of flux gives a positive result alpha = 1.9 A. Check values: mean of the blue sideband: 23.8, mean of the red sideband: 22.3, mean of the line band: 21.8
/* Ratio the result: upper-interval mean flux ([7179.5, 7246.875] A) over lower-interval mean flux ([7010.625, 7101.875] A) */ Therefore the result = 0.96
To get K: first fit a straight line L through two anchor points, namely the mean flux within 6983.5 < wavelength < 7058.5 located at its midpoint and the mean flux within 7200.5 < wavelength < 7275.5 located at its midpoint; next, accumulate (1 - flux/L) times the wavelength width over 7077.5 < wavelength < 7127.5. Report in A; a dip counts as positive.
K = 1.6 A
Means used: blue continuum 23.7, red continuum 22.4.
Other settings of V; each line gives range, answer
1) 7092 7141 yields 22.2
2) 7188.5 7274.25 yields 22.4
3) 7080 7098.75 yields 22.6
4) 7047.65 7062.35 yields 23.4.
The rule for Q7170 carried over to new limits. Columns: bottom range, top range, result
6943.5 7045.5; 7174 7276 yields 1.01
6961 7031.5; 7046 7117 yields 0.98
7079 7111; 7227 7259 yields 1.05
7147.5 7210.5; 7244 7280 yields 1.07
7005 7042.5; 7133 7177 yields 0.95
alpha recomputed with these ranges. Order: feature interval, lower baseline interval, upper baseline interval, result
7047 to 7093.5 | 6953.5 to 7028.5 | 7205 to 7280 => 0.5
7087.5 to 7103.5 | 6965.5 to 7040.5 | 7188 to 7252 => 1.1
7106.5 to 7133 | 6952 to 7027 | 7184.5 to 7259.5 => 0.2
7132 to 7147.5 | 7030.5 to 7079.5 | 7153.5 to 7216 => 0.4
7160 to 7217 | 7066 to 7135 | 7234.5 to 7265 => 1.2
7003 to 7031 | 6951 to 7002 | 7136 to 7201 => -0.5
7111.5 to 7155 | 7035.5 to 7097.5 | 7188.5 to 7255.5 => 1.3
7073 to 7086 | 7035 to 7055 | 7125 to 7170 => -0.2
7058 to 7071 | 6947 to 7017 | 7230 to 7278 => 0.4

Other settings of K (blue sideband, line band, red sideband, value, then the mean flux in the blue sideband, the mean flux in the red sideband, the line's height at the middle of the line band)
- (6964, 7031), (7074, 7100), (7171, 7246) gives 0.5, 23.8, 22.1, 23.1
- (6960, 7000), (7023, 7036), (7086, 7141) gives -0.3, 23.9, 22.1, 23.2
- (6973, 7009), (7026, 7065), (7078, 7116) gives -1.1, 23.7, 22.5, 23.1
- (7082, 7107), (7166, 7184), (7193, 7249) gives -0.1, 22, 22.2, 22.1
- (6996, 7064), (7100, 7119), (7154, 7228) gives 0.3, 23.7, 22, 22.9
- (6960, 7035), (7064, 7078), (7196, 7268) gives 0.4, 23.8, 22.3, 23.3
